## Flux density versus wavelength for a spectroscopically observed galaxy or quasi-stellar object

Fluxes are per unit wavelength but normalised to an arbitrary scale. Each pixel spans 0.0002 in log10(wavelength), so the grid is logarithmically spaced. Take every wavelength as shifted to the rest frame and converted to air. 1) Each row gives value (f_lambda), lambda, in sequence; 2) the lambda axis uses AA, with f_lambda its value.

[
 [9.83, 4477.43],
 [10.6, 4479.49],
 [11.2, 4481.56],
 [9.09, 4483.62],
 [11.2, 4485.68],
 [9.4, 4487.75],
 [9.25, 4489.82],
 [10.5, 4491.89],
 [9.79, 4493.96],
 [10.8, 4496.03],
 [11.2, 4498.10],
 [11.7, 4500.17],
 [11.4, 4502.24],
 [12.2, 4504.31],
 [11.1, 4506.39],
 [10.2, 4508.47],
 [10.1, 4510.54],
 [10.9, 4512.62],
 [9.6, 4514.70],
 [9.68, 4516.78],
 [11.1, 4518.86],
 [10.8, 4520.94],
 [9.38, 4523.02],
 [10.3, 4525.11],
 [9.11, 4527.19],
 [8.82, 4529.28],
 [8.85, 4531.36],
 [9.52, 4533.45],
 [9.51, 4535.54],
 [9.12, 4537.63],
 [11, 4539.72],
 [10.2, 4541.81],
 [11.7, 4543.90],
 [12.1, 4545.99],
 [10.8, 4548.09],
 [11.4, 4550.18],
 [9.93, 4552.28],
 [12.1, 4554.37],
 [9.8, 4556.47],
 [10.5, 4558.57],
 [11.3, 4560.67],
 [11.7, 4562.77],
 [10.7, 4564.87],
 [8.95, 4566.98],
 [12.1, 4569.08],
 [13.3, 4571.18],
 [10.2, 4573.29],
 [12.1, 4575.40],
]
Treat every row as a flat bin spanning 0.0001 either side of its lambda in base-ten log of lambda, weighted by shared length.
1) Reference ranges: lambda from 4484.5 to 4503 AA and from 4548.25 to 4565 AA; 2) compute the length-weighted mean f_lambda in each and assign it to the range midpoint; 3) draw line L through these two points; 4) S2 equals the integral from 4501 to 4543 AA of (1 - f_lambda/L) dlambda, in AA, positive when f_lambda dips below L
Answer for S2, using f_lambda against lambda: 2.23 AA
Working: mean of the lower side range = 10.6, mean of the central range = 10.2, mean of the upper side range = 10.9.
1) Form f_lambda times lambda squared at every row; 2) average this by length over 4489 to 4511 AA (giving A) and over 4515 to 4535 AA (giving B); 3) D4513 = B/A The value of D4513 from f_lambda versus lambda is 0.91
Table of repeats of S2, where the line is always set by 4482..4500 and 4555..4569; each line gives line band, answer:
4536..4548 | -0.25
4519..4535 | 1.27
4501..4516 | -0.61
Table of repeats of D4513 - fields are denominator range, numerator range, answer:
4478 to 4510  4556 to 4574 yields 1.07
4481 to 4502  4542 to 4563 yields 1.09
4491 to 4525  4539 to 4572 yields 1.06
